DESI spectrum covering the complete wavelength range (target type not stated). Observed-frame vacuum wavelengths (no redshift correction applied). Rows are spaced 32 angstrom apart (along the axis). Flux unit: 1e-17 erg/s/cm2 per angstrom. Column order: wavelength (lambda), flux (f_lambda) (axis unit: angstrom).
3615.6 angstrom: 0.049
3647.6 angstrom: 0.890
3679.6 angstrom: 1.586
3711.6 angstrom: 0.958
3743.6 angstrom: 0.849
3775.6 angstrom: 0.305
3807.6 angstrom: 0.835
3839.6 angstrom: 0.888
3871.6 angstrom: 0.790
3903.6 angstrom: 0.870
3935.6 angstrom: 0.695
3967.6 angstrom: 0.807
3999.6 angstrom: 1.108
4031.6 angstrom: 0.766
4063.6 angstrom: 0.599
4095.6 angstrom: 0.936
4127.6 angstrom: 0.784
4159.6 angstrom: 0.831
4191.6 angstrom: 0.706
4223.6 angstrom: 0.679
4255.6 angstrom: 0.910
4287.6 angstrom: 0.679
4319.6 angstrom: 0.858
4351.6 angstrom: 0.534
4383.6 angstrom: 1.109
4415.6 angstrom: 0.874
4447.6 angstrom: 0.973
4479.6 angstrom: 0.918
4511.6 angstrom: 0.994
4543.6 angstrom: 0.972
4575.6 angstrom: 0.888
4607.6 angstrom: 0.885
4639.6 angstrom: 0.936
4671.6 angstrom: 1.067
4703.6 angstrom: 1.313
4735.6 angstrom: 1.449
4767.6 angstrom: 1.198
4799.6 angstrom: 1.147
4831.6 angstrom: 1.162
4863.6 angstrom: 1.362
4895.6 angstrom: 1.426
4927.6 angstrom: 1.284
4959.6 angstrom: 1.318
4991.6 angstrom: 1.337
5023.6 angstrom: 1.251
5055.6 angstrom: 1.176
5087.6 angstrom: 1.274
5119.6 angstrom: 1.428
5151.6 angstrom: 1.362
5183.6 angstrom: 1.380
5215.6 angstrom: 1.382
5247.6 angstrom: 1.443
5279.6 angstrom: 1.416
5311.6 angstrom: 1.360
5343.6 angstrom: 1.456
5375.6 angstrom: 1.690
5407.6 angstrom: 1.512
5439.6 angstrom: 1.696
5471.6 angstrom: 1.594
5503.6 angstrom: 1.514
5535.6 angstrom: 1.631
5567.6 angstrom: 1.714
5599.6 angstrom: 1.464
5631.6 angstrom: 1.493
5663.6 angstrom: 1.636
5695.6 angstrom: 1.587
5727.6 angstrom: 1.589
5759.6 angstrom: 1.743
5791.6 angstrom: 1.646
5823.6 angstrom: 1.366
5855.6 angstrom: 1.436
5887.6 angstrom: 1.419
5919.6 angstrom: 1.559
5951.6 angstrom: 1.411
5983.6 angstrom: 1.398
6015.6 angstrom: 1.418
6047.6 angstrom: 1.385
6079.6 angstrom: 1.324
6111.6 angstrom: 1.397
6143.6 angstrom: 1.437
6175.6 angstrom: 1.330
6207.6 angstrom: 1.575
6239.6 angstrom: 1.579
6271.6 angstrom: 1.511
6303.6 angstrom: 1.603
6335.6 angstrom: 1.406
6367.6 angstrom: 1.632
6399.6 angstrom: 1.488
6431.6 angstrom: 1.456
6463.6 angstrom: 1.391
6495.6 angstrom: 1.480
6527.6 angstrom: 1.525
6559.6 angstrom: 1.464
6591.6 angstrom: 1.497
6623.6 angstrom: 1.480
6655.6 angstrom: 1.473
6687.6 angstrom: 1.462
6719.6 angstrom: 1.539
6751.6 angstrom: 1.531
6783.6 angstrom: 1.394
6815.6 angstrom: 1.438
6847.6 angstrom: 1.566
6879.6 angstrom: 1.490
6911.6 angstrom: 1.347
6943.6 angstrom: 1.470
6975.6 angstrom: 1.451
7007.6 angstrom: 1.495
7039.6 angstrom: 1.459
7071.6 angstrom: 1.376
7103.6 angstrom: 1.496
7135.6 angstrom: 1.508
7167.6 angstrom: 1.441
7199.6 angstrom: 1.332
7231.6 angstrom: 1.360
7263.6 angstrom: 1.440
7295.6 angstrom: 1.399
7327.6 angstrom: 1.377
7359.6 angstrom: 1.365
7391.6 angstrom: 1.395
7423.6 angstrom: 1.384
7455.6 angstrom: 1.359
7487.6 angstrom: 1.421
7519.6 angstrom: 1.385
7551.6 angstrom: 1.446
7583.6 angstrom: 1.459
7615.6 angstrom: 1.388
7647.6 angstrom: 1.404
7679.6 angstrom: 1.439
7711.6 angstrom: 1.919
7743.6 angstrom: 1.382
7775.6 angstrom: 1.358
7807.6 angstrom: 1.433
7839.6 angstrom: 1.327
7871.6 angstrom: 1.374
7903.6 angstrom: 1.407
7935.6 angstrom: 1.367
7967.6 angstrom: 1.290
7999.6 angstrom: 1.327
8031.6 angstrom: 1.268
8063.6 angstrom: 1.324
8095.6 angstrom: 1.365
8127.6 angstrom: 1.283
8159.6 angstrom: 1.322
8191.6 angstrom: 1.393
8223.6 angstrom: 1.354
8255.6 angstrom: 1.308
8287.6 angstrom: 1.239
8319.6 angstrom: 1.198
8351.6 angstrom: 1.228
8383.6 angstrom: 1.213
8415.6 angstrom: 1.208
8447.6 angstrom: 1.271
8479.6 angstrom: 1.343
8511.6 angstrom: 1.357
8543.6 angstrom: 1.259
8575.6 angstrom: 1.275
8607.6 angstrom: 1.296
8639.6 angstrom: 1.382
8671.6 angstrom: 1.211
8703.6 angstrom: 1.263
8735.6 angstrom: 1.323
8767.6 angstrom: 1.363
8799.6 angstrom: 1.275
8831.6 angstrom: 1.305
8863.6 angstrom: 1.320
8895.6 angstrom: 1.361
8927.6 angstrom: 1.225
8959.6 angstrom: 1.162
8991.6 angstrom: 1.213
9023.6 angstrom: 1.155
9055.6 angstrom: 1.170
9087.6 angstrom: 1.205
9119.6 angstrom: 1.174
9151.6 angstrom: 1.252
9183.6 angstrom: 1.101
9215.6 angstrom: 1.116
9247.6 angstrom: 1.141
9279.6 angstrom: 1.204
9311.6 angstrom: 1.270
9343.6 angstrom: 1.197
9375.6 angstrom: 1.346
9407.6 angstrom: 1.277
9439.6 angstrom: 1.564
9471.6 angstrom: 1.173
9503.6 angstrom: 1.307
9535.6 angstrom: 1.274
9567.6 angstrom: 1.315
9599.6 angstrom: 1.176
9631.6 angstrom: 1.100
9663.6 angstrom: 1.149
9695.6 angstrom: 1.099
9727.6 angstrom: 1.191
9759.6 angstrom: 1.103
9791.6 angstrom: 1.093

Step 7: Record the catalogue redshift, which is 0.17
